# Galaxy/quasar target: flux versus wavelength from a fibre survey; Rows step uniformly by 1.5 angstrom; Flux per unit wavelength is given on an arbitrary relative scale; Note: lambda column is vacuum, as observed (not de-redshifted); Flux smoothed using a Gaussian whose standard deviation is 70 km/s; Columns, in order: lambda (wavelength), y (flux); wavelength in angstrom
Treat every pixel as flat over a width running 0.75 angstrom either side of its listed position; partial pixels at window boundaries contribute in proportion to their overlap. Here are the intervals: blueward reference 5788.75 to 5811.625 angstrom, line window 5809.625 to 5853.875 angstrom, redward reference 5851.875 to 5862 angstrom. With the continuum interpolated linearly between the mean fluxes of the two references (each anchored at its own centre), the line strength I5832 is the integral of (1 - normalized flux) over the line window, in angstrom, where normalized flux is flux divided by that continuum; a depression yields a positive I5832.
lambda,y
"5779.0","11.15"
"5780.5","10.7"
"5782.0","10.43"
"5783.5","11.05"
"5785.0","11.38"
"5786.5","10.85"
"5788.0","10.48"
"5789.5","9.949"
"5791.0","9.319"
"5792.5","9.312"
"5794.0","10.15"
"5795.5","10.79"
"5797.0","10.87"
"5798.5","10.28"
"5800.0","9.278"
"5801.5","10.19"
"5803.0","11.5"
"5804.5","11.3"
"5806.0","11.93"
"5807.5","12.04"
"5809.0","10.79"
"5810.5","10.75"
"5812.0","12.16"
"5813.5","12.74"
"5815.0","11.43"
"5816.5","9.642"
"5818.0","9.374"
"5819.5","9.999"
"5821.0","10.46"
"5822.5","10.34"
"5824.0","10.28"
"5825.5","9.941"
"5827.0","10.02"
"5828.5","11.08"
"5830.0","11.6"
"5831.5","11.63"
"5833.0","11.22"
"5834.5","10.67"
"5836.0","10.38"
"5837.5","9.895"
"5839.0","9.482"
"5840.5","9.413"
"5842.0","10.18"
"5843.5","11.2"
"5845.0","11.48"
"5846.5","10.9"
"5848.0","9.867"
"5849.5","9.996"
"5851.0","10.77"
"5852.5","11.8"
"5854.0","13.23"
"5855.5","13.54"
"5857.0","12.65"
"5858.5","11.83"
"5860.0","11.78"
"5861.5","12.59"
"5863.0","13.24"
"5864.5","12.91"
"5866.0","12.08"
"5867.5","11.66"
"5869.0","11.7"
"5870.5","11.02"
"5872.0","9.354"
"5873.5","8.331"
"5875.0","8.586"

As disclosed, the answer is 3.6 angstrom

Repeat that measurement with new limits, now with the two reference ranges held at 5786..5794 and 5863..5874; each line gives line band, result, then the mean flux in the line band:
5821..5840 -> 0.16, 10.5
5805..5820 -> -1.14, 11.1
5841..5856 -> -0.44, 11.2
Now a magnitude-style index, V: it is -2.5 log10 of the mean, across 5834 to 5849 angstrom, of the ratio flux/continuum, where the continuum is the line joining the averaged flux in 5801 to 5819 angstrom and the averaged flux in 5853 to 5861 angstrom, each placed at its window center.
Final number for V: 0.172 mag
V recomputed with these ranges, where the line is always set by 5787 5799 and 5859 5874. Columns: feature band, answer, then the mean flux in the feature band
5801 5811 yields -0.09 mag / 11.3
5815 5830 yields 0.05 mag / 10.3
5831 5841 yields 0.06 mag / 10.4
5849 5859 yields -0.07 mag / 12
